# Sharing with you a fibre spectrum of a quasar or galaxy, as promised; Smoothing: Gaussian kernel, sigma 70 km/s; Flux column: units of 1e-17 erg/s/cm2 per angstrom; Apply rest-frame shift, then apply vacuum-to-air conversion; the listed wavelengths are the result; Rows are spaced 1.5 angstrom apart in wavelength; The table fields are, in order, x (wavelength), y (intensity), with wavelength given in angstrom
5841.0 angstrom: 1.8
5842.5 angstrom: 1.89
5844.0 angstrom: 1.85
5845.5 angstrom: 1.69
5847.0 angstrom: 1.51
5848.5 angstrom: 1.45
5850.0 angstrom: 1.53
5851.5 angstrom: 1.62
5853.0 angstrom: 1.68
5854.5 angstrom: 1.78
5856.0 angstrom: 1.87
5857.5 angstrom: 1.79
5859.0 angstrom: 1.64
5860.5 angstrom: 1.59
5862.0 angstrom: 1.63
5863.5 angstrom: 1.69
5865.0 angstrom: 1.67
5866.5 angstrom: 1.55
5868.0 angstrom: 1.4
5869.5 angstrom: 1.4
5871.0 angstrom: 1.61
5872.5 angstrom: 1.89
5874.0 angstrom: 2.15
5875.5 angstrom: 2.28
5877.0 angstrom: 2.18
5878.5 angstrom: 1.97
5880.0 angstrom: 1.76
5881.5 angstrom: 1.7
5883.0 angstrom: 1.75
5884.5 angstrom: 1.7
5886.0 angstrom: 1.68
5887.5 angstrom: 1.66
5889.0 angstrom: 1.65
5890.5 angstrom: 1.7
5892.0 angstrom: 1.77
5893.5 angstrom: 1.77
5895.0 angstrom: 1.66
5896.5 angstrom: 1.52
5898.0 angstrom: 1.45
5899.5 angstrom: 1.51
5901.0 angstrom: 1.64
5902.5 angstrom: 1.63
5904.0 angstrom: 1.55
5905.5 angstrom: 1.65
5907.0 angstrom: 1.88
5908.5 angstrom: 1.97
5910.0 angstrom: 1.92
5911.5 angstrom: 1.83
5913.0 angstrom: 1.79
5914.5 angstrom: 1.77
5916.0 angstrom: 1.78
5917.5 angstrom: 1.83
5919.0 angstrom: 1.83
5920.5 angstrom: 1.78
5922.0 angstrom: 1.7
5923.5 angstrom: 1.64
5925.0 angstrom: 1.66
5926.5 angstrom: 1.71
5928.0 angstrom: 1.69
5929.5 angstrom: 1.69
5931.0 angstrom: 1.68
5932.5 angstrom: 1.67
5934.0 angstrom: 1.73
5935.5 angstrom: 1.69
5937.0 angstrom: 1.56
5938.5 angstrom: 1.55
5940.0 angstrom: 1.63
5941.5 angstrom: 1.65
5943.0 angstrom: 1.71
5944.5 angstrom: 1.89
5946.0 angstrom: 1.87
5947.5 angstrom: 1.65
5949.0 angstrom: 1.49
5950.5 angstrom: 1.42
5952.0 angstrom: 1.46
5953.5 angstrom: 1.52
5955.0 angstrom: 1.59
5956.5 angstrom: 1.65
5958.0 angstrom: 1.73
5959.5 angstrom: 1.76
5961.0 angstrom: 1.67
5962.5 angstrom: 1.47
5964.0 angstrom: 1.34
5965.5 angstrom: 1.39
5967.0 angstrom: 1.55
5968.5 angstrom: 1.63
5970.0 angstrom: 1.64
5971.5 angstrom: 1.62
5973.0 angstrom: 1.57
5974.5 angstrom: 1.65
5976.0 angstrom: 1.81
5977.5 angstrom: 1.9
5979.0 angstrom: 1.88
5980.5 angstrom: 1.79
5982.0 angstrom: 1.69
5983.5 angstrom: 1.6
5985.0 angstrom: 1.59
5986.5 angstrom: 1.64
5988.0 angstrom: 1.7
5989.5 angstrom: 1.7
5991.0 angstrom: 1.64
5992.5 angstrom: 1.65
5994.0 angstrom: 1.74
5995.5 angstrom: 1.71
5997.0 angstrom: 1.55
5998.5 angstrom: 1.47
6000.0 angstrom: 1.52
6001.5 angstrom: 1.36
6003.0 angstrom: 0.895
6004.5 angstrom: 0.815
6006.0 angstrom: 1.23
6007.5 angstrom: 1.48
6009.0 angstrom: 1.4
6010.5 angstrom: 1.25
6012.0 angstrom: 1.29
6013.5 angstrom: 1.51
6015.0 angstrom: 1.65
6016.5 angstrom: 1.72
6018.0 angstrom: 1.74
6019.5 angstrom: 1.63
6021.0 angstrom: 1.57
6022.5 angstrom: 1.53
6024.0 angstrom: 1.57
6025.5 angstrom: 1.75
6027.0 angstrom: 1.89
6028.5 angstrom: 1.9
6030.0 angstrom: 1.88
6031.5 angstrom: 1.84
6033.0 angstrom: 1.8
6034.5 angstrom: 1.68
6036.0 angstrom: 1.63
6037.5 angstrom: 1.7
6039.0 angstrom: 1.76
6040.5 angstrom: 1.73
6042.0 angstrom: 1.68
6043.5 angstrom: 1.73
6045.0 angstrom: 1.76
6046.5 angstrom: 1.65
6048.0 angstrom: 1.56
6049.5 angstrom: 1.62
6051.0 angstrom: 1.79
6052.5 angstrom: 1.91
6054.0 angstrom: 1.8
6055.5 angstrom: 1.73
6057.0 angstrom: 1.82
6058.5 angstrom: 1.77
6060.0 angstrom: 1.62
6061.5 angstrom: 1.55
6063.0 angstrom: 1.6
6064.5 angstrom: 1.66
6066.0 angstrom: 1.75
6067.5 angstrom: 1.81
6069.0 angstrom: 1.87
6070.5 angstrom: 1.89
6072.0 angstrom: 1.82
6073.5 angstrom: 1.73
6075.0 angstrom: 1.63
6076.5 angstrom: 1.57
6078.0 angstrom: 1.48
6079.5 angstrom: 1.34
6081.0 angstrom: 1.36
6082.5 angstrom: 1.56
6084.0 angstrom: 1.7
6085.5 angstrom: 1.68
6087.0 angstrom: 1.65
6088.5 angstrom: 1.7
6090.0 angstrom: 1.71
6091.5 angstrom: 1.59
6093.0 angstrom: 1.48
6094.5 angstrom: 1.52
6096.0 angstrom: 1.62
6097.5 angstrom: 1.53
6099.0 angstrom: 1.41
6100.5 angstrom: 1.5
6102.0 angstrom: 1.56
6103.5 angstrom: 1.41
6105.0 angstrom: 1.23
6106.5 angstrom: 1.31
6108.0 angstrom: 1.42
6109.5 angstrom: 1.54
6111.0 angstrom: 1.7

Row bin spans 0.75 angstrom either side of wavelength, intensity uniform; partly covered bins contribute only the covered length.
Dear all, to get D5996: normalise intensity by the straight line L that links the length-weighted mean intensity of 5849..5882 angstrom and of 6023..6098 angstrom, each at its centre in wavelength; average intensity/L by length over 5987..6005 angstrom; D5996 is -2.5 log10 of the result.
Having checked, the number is 0.15 mag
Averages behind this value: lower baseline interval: 1.74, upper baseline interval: 1.69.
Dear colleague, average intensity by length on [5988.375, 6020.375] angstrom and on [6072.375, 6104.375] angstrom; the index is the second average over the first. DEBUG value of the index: 1.06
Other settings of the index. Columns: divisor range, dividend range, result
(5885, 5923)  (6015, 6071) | 1.01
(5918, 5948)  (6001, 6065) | 0.95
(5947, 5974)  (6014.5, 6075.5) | 1.10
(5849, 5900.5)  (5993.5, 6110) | 0.94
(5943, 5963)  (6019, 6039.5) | 1.06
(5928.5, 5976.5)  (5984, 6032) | 0.96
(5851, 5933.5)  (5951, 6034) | 0.92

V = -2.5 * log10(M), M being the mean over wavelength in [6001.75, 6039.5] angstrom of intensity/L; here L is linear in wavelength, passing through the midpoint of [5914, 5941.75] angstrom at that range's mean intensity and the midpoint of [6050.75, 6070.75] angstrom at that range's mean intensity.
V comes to 0.12 mag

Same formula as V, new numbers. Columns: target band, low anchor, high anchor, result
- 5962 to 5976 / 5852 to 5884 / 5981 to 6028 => 0.026 mag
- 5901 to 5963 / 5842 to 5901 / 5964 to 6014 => -0.047 mag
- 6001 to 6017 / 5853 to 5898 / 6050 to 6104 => 0.257 mag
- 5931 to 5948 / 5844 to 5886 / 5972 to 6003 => -0.012 mag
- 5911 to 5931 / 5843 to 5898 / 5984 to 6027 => -0.066 mag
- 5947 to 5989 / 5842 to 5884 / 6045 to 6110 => 0.035 mag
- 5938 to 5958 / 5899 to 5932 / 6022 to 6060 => 0.070 mag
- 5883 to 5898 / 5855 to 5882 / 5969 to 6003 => 0.045 mag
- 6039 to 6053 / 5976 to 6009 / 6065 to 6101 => -0.079 mag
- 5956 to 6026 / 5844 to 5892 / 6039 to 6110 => 0.066 mag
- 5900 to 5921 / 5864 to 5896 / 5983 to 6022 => -0.051 mag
